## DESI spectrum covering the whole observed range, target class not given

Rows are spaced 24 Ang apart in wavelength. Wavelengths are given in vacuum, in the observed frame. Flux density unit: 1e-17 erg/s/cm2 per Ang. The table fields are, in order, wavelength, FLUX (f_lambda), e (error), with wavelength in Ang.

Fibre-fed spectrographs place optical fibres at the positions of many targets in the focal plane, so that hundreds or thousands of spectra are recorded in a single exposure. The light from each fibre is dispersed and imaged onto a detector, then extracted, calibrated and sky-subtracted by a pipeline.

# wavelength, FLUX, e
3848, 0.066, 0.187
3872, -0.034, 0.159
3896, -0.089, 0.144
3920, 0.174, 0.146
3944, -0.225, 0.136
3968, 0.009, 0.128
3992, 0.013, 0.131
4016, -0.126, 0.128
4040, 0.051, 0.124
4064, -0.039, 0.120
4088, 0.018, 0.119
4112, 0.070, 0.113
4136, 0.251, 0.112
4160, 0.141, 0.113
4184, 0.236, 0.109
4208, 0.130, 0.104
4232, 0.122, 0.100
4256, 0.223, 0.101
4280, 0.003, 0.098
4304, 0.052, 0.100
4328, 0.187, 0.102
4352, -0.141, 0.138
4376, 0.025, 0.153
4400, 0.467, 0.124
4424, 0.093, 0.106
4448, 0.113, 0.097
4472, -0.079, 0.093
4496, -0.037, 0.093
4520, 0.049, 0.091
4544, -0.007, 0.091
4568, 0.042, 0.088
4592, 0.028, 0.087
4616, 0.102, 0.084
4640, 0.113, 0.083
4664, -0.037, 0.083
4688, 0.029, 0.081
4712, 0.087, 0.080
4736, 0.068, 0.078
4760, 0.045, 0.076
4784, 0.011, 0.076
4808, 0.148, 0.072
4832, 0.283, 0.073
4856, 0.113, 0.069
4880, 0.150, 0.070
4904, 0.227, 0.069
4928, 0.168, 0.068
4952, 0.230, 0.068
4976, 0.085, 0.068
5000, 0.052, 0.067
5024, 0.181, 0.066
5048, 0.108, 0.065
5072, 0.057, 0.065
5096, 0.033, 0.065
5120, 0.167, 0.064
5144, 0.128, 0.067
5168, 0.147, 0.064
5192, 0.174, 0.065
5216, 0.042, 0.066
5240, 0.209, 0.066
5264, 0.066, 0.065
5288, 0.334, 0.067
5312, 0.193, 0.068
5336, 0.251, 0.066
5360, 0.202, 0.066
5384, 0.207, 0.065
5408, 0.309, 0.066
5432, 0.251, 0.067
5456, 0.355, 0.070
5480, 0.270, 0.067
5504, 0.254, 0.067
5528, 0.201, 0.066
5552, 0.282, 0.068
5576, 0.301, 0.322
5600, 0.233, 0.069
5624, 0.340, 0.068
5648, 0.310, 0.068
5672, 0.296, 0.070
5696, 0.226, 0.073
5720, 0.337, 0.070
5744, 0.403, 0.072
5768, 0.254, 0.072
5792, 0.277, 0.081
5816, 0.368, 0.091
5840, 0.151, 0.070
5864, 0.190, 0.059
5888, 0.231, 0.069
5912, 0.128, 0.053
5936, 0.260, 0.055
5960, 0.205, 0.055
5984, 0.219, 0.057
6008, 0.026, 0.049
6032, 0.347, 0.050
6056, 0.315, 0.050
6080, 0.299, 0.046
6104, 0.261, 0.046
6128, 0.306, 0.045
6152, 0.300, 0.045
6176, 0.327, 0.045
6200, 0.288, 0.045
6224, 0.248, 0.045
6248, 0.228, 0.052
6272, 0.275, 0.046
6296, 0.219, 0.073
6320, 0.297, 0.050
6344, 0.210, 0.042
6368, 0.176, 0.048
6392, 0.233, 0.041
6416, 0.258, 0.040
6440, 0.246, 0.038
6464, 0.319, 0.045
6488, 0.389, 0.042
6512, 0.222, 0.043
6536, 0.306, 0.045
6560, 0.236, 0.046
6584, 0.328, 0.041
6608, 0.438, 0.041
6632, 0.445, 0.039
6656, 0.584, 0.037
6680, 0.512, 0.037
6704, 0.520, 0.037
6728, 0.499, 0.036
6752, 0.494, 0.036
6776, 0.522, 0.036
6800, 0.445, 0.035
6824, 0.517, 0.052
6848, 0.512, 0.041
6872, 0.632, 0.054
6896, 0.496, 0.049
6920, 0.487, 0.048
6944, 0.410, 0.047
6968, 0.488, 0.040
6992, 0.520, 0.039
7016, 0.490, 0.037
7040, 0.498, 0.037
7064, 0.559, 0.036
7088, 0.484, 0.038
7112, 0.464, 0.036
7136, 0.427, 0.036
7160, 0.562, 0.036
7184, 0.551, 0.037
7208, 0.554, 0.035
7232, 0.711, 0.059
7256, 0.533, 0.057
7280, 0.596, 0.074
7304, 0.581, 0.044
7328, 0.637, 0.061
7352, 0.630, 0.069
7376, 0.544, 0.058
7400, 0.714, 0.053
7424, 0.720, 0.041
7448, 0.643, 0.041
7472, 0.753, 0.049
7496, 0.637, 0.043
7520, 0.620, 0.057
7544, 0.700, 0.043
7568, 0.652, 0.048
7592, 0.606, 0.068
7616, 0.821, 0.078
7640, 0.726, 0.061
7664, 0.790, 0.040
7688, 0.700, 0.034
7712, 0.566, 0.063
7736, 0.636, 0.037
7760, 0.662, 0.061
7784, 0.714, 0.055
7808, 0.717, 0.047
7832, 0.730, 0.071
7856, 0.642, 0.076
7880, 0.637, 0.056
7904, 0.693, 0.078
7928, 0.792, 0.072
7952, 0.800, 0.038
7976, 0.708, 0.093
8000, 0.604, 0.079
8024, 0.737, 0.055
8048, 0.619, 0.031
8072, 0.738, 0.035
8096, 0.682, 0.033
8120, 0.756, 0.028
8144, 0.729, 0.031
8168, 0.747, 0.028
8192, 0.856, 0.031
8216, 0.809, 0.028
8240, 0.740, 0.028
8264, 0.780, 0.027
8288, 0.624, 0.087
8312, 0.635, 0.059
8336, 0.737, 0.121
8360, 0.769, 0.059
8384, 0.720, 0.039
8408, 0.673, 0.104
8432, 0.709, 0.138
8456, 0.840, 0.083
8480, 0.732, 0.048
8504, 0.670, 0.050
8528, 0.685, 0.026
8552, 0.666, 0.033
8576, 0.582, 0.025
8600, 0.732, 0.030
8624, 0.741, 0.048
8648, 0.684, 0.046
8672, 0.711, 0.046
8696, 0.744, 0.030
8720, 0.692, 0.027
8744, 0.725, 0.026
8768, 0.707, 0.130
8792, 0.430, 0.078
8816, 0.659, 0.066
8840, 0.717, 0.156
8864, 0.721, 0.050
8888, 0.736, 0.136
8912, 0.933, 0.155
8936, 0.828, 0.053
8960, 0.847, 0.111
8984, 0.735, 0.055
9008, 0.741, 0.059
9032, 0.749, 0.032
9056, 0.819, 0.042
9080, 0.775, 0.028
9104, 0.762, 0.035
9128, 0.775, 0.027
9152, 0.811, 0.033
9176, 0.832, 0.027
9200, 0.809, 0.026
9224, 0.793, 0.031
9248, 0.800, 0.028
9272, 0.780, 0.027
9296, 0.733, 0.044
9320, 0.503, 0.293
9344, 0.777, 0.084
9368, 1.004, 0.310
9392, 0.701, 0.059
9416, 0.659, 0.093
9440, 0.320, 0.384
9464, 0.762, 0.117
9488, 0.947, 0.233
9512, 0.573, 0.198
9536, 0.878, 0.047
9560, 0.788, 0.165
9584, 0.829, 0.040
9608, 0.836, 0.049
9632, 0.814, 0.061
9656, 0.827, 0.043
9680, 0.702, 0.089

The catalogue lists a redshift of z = 0.655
